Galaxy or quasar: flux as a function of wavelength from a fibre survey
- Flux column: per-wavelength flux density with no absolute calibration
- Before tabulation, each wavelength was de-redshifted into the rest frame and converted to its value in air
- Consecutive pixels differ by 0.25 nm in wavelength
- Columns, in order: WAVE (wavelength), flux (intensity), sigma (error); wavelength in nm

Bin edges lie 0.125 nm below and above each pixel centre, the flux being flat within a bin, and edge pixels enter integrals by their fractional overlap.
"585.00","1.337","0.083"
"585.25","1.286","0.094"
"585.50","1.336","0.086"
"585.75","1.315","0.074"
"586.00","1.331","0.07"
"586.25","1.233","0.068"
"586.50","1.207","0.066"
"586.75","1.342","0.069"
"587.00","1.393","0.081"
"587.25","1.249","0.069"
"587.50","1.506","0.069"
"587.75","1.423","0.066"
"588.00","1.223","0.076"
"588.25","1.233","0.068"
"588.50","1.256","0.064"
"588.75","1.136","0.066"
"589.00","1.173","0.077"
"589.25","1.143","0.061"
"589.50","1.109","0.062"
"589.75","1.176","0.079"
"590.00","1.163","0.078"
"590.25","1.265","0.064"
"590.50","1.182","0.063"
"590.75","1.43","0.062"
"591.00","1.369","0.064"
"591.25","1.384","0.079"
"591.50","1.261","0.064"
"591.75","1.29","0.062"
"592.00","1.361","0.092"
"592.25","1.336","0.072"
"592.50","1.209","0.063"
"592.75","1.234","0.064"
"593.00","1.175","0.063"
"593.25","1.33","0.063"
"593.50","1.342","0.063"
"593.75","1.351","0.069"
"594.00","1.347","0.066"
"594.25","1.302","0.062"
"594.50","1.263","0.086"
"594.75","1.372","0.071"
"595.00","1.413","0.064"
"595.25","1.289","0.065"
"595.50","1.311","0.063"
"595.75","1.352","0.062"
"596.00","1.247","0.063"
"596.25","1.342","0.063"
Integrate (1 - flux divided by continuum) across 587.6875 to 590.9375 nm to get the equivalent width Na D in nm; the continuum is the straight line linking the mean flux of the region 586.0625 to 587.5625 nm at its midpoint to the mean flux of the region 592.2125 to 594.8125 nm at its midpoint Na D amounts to 0.21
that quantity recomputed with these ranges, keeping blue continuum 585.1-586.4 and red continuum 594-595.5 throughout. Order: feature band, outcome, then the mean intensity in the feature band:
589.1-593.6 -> 0.18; 1.26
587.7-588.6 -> 0.02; 1.27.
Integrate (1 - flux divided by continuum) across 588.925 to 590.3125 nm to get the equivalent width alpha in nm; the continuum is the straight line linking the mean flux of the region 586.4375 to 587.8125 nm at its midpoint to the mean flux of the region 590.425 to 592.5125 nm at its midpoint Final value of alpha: 0.176 nm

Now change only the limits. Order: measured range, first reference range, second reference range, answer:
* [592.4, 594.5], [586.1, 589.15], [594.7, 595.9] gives 0.068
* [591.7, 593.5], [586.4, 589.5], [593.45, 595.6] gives 0.045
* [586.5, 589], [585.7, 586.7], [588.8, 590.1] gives -0.163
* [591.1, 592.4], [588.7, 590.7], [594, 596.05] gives -0.095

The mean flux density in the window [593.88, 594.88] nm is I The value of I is 1.32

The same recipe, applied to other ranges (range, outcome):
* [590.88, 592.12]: 1.33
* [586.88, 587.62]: 1.38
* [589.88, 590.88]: 1.26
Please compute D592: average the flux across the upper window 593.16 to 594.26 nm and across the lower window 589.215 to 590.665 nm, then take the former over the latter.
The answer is 1.13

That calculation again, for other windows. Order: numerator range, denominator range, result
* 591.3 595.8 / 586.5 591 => 1.04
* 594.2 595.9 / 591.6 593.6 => 1.04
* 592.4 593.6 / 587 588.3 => 0.94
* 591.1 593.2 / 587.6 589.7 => 1.06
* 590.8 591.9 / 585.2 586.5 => 1.03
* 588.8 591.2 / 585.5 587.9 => 0.92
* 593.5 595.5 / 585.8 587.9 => 1.00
